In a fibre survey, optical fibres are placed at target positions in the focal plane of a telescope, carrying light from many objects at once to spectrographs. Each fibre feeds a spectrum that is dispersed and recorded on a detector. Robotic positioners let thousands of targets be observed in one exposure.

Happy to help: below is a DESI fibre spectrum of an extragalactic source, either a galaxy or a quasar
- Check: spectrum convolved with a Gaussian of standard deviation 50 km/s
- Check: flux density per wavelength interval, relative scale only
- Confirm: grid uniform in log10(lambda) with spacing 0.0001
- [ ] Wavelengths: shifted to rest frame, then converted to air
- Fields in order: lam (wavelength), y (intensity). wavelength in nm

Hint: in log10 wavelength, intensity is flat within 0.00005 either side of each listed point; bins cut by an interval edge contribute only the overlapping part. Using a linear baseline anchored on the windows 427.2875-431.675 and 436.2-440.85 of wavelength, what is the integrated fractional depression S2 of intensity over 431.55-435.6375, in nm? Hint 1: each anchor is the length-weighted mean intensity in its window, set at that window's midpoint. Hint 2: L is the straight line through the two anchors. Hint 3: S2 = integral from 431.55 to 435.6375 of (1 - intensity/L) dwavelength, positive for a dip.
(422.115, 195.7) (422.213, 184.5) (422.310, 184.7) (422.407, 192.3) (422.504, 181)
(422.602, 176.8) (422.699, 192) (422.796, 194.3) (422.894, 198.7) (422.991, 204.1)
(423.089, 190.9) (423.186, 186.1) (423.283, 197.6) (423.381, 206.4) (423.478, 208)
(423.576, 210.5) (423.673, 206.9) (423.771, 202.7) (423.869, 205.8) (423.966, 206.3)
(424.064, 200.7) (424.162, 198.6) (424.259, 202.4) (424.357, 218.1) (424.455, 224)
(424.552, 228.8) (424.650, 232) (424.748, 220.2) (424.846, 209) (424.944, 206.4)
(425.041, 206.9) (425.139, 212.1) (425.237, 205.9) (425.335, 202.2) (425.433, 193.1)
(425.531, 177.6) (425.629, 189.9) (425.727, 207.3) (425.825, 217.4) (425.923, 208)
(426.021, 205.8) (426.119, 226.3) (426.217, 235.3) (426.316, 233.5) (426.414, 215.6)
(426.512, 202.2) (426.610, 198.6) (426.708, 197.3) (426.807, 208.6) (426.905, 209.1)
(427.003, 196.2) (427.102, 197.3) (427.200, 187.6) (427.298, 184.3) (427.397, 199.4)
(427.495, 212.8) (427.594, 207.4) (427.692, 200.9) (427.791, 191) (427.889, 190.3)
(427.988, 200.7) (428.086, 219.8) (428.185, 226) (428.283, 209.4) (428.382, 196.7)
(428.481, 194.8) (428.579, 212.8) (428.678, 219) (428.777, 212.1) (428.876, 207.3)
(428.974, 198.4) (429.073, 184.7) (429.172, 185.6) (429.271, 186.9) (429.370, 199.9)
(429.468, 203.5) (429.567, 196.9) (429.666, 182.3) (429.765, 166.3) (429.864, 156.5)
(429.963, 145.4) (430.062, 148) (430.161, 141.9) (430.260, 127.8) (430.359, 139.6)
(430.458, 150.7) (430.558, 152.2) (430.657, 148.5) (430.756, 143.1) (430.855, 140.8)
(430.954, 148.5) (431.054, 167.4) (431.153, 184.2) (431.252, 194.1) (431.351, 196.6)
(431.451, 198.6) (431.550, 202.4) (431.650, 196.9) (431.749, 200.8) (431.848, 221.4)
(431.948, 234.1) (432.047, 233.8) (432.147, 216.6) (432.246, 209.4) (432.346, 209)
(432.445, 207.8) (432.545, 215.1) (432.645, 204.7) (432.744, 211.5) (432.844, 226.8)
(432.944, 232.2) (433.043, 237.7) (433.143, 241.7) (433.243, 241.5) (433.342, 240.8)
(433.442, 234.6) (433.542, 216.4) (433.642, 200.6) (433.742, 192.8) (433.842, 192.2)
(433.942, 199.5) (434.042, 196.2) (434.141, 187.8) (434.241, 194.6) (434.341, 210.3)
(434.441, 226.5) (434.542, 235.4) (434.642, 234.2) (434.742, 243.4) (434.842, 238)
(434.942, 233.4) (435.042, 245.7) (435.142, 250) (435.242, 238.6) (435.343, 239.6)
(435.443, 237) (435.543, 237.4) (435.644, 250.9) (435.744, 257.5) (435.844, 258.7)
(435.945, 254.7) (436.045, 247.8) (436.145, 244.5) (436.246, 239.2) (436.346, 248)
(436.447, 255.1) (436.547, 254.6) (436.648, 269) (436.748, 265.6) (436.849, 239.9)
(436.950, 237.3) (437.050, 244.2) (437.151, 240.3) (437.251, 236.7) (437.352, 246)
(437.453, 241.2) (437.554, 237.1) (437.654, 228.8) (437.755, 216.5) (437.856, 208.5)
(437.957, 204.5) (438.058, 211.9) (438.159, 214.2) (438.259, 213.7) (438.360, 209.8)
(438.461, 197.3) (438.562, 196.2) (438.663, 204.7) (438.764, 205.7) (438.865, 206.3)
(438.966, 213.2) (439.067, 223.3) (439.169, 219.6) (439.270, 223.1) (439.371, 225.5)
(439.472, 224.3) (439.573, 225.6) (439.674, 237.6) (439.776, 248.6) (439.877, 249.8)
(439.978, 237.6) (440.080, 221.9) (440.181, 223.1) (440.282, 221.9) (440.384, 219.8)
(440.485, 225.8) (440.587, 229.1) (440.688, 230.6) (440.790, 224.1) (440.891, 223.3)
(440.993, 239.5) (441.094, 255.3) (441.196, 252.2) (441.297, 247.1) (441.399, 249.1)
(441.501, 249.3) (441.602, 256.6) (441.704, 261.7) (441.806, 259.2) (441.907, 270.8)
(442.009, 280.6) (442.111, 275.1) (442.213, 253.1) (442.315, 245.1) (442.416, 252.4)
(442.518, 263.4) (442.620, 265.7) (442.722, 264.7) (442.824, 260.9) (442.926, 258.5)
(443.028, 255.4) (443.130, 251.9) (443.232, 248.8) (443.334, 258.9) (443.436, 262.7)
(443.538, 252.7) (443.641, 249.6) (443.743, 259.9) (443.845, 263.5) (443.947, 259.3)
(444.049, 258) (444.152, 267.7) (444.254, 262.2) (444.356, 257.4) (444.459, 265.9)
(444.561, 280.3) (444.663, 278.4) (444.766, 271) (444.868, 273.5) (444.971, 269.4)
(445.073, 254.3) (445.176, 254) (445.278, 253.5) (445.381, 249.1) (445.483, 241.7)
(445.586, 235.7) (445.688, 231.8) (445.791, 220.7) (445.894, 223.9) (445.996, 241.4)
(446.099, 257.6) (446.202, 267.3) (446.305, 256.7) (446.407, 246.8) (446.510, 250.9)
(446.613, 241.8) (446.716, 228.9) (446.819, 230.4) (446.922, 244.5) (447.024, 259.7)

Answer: -0.357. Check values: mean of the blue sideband 184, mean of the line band 222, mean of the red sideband 228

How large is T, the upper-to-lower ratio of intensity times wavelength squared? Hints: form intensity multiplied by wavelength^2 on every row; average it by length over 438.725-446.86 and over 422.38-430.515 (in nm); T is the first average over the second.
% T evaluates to 1.3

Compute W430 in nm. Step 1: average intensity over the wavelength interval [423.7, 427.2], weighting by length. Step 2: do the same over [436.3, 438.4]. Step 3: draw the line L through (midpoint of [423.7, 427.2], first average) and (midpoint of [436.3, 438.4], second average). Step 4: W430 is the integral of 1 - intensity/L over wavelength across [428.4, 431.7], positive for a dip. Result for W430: 0.62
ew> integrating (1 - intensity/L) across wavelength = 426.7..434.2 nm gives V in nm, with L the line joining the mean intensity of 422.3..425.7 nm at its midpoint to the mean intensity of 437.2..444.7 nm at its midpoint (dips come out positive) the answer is 0.74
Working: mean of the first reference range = 202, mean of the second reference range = 241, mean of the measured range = 196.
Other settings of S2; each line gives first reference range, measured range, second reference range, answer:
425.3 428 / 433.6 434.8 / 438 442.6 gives 0.06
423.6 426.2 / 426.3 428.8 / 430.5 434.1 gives 0.03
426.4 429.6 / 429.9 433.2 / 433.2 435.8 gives 0.41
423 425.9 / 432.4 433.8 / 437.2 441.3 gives -0.03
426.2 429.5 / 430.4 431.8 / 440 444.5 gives 0.27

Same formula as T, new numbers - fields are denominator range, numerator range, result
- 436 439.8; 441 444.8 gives 1.16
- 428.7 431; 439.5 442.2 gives 1.51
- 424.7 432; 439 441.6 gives 1.28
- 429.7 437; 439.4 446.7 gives 1.23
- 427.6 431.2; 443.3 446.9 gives 1.51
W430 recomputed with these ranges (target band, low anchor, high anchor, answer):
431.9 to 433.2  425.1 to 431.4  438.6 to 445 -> -0.082 nm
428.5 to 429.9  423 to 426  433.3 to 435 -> 0.112 nm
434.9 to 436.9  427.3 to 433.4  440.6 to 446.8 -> -0.266 nm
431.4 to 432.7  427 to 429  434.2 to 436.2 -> 0.069 nm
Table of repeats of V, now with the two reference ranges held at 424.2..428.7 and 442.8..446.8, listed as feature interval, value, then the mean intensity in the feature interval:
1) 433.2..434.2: 0.070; 210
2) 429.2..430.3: 0.236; 169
